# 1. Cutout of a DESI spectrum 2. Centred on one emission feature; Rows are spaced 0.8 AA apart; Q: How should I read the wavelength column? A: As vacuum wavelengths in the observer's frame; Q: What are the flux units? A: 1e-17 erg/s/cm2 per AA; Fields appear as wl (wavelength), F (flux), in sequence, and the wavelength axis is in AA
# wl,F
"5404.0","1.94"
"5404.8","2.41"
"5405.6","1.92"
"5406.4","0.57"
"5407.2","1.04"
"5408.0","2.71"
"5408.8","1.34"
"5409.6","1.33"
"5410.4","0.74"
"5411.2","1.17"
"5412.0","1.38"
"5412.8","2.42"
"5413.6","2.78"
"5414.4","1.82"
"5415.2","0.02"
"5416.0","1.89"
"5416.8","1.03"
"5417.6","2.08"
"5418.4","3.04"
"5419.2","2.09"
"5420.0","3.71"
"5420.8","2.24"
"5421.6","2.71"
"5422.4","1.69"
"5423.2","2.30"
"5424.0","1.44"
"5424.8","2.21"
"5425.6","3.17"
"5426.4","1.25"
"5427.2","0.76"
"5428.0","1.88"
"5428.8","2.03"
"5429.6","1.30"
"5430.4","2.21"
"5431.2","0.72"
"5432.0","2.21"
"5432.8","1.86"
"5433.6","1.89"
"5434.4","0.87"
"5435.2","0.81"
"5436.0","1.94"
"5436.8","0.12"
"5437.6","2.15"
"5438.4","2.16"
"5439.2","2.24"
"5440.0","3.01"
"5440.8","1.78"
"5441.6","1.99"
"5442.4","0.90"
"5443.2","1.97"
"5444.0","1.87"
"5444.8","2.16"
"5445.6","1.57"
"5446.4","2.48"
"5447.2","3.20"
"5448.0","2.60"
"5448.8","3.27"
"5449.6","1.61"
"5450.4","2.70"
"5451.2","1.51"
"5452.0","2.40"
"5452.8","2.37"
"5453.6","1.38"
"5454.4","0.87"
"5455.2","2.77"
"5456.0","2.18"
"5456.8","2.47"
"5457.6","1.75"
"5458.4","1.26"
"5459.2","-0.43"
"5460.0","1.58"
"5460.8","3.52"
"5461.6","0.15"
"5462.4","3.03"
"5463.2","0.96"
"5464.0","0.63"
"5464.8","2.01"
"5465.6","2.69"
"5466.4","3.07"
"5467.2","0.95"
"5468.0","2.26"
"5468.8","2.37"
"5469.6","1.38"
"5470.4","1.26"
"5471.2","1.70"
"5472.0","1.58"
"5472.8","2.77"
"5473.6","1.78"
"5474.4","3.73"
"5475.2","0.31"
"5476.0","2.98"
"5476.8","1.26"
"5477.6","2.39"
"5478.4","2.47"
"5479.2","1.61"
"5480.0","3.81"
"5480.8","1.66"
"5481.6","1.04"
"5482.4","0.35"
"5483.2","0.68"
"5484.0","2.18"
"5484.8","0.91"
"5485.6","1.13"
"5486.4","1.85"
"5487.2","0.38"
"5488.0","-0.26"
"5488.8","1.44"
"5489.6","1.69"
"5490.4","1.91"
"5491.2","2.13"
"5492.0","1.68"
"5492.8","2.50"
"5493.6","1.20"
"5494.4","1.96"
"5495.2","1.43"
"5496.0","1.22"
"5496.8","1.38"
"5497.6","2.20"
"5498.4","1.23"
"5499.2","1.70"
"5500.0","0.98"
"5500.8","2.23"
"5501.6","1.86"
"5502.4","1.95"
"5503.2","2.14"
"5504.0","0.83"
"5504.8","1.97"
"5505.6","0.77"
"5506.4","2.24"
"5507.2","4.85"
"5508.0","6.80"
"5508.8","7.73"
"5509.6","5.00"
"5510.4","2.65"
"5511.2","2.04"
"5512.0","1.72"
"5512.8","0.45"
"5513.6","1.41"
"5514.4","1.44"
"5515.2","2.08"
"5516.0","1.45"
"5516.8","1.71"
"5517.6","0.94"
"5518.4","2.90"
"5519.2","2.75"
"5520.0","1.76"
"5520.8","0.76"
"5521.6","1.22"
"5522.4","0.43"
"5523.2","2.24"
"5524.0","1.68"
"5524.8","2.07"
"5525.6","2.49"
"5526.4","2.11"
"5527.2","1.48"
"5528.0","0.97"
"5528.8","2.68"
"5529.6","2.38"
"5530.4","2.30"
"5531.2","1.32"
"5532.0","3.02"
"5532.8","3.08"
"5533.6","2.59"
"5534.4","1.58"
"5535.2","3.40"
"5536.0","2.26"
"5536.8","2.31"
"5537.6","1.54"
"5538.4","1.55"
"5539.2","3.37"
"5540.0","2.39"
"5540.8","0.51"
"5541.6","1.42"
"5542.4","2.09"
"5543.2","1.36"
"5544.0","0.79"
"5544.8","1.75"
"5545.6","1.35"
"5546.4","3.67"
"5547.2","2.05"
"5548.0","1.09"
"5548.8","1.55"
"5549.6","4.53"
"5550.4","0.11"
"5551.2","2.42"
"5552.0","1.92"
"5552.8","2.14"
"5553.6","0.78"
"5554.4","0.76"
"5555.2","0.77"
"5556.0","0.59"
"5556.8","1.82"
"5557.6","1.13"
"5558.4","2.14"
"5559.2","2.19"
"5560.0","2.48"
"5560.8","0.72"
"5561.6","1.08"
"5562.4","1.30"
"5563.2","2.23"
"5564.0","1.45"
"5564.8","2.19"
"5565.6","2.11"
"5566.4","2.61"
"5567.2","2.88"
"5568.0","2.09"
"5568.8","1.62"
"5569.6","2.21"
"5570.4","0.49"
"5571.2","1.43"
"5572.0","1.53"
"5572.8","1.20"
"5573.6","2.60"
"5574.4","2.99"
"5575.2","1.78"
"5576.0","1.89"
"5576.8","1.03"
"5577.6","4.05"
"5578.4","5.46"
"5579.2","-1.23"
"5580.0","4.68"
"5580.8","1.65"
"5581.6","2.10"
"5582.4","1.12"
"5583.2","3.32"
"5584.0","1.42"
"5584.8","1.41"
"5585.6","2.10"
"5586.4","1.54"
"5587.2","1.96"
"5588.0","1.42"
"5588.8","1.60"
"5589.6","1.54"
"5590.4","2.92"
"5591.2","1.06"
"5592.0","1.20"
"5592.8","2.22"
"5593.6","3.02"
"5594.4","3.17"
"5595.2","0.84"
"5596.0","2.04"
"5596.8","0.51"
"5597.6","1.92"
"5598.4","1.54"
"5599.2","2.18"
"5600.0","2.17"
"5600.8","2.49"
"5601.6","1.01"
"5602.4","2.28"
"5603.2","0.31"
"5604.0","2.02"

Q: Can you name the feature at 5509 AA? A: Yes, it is [O III]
